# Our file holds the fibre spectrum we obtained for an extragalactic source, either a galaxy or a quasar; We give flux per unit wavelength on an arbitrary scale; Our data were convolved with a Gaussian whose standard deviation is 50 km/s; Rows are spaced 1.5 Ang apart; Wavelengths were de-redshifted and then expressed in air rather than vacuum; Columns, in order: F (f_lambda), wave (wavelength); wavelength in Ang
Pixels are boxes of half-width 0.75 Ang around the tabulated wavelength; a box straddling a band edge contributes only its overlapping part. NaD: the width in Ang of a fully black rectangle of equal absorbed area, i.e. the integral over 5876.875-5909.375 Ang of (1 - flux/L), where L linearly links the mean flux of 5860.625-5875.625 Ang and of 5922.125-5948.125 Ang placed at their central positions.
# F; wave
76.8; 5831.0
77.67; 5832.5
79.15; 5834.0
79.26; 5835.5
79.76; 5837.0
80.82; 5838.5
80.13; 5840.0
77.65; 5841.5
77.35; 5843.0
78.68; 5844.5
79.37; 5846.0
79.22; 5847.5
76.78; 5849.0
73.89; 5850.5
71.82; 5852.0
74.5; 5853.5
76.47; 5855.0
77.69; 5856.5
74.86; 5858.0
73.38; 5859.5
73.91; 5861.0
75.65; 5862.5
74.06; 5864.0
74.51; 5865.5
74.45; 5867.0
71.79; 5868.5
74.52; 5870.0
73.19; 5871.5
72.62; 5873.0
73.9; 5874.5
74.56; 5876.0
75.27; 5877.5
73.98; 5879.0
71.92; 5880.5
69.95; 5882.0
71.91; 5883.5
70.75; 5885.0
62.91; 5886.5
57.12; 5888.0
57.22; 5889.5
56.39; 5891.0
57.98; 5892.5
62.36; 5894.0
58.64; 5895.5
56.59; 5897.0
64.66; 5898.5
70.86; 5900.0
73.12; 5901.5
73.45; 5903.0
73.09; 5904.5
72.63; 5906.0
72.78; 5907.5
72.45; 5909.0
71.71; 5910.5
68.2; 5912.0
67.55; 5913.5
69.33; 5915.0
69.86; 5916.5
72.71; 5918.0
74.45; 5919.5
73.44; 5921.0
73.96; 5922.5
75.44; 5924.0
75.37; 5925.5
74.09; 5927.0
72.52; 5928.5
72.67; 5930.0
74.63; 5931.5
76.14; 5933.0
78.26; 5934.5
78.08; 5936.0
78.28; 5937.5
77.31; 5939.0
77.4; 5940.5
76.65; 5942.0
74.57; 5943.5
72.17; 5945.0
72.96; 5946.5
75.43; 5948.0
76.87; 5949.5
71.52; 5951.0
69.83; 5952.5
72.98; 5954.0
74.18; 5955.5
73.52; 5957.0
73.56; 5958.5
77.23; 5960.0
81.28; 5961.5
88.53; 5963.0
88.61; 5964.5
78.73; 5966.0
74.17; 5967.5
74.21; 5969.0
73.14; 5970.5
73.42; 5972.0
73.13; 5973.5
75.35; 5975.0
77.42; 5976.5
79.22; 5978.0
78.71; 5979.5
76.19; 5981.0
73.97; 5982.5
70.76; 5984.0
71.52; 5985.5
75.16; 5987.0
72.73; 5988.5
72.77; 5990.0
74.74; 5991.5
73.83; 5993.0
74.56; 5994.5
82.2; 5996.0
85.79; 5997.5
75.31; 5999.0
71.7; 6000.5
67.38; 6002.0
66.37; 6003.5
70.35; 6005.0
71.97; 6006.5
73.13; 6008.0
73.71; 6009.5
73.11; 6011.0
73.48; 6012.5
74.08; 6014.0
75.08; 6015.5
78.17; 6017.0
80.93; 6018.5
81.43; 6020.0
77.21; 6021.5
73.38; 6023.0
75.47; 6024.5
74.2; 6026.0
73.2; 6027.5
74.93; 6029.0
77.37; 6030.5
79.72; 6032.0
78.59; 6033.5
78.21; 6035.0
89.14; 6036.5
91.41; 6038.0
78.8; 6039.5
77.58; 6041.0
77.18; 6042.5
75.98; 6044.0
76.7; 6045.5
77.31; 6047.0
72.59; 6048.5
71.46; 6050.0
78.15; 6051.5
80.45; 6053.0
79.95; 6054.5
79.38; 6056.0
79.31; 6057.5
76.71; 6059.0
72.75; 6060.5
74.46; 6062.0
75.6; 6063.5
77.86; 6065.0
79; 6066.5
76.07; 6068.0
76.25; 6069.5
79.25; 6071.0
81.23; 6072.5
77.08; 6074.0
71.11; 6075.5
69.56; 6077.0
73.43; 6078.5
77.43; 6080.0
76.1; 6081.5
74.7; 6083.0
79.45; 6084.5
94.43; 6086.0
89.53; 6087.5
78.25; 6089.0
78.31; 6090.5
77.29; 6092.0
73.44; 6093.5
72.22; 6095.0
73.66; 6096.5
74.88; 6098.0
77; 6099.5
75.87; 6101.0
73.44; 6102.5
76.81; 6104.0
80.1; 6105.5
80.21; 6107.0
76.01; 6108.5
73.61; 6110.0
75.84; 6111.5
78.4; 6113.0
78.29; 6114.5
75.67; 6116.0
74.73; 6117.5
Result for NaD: 3.2 Ang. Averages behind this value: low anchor 73.9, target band 67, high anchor 75.3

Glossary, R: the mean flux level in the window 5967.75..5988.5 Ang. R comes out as 74.7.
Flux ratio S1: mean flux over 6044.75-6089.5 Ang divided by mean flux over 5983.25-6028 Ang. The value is 1.0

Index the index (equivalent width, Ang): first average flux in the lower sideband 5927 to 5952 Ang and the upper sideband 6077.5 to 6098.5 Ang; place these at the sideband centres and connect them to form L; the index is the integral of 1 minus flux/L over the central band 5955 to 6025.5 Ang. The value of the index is 0.6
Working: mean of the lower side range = 75.2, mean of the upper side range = 78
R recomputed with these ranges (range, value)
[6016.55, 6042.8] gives 78.8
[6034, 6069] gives 78.1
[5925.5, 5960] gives 74.8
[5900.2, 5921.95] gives 71.8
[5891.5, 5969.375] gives 73.2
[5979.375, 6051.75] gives 75.8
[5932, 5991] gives 75.8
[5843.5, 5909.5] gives 71.1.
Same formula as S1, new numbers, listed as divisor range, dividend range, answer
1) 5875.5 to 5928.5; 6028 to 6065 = 1.13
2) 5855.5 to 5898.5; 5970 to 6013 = 1.07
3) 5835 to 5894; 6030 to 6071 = 1.07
